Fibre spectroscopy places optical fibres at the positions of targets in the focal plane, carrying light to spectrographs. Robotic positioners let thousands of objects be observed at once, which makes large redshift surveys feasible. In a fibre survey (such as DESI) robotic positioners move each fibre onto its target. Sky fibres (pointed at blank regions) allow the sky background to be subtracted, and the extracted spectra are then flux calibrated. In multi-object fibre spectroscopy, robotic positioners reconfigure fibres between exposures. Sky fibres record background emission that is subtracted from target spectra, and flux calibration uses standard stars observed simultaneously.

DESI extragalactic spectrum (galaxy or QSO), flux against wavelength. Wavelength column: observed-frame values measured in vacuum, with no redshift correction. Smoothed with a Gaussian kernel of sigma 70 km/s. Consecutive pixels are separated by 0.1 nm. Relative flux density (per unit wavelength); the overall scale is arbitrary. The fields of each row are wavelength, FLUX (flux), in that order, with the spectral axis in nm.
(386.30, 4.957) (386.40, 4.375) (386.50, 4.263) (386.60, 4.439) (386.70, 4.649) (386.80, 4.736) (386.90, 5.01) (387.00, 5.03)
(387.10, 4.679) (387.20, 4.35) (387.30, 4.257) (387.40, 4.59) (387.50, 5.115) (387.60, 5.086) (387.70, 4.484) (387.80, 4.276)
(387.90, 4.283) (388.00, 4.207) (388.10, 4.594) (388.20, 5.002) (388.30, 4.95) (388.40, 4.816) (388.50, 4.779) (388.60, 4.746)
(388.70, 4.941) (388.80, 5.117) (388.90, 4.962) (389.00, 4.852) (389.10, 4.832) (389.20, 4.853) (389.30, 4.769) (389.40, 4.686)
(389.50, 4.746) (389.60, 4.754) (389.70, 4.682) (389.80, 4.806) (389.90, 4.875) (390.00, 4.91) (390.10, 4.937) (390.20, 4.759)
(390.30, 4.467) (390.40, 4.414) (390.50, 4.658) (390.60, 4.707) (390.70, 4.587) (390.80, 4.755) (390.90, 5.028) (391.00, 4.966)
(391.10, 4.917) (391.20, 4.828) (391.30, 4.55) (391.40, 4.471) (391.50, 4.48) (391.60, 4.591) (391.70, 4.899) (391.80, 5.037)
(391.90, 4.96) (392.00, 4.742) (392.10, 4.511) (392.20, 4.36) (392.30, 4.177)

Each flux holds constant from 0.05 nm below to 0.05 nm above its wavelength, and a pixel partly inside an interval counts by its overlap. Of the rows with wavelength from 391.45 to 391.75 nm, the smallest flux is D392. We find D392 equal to 4.48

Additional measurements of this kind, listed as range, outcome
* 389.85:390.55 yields 4.414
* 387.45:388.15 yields 4.207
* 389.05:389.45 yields 4.686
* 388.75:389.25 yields 4.832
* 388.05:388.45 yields 4.594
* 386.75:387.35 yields 4.257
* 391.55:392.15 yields 4.511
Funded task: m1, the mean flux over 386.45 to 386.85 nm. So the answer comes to 4.52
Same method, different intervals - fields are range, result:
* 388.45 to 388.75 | 4.82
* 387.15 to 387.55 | 4.58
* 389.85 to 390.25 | 4.87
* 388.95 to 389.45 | 4.8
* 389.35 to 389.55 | 4.72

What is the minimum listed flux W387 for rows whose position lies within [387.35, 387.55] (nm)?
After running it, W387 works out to 4.59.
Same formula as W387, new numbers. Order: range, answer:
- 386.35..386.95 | 4.263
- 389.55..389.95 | 4.682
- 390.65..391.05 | 4.587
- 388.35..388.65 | 4.746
